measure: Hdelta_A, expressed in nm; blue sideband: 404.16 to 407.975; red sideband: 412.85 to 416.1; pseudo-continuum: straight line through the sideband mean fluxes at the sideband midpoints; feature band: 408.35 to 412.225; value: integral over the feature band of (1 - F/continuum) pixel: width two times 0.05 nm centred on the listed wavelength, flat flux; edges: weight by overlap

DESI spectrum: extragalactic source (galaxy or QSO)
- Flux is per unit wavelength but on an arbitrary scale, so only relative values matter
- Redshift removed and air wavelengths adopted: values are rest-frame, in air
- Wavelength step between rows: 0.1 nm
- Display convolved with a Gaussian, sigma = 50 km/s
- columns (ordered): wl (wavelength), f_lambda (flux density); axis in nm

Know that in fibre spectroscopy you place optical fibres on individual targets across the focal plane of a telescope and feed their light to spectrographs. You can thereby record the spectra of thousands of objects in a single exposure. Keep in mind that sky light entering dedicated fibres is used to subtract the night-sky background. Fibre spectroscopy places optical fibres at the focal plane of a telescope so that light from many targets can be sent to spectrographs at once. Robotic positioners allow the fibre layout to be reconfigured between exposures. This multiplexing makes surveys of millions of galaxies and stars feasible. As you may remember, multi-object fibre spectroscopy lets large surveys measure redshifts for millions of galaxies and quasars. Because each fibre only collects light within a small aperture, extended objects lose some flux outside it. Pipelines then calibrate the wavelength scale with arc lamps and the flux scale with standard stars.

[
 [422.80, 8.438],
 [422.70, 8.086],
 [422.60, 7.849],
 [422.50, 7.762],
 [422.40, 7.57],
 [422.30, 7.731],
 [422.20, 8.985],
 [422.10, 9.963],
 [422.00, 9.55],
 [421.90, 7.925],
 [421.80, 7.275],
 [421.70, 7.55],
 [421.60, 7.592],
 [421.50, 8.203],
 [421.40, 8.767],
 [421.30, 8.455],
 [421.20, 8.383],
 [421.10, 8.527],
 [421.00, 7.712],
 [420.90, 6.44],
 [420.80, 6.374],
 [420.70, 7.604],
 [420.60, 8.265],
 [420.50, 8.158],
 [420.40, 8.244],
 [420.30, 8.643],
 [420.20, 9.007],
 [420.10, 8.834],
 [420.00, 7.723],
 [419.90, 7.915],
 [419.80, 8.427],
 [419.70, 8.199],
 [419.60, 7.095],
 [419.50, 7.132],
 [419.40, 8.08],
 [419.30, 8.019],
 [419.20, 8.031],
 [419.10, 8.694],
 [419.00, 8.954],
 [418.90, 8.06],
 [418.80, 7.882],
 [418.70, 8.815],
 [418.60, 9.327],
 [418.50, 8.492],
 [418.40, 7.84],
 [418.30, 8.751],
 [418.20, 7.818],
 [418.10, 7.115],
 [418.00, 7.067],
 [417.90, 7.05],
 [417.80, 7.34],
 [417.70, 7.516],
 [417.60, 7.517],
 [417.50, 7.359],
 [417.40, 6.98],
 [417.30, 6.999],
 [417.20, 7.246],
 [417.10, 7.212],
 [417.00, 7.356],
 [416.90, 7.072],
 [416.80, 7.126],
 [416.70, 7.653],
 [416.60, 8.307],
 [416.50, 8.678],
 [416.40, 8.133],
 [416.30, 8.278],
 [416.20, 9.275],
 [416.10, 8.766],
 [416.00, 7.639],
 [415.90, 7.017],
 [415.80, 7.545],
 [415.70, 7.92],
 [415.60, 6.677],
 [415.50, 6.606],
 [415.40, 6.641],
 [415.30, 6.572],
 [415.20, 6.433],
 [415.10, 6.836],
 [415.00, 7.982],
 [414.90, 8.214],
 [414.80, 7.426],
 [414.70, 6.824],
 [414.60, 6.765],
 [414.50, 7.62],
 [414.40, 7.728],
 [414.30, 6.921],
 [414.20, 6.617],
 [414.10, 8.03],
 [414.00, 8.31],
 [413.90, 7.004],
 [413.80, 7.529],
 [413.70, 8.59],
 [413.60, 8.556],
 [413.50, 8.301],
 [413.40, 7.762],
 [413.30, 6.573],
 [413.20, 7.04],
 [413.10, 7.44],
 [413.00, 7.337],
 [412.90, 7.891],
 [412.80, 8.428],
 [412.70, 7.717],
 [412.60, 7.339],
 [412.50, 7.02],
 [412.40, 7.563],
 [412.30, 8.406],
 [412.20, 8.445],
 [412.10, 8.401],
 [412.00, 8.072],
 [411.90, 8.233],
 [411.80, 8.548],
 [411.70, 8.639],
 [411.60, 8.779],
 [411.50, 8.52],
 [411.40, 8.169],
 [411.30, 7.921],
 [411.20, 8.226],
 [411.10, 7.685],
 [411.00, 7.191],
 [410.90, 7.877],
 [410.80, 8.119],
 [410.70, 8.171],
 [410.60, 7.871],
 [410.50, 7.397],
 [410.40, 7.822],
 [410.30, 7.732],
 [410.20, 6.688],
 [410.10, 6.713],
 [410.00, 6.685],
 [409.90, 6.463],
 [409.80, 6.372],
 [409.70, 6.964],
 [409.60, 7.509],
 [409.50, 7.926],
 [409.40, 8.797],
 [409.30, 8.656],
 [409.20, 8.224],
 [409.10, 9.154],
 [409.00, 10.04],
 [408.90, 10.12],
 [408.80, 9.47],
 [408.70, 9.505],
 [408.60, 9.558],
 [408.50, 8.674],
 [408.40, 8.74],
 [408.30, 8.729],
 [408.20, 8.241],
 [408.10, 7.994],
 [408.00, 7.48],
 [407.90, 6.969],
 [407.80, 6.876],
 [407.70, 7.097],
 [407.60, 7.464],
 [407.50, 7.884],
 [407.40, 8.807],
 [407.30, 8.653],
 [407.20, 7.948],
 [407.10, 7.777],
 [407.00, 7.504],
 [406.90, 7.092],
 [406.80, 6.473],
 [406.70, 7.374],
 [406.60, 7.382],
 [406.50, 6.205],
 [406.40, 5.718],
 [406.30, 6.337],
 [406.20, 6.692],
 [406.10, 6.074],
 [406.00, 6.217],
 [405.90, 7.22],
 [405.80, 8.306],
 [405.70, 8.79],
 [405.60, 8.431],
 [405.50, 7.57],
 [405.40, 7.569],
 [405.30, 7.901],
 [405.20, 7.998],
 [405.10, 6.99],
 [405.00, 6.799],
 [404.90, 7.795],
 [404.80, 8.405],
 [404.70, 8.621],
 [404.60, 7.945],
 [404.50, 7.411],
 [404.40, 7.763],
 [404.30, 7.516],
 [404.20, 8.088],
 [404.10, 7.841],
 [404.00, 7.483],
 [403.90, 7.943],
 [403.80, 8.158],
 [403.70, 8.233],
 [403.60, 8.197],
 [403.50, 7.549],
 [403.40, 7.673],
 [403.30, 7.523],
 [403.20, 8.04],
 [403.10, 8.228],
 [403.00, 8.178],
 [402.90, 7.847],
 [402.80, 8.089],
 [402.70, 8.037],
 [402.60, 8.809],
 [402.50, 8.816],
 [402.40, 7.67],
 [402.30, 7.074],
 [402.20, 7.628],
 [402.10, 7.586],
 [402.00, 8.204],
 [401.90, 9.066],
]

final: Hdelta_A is -0.37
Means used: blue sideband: 7.46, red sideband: 7.41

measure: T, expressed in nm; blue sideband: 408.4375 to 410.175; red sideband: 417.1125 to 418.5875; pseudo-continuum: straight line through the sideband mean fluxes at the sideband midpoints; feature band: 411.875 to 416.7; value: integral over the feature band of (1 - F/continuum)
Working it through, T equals 0.118 nm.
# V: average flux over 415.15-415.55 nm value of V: 6.56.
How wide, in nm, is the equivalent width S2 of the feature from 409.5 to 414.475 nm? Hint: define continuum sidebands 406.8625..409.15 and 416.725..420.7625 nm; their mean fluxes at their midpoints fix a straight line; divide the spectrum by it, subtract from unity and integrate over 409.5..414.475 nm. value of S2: 0.283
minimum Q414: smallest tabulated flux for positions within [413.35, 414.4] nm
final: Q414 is 6.617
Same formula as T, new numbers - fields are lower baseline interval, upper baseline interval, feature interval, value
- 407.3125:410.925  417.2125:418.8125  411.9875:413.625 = 0.03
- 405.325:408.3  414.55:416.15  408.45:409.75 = -0.26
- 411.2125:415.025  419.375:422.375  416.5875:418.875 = 0.10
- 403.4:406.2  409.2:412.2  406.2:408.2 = 0.11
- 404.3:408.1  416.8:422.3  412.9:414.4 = 0.03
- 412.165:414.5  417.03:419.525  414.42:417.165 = 0.08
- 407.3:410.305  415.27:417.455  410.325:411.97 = -0.03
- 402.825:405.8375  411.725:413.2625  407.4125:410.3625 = -0.06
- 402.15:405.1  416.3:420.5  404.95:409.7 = 0.03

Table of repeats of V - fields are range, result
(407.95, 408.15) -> 7.74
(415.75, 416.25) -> 8.05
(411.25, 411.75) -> 8.41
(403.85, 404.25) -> 7.84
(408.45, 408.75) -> 9.25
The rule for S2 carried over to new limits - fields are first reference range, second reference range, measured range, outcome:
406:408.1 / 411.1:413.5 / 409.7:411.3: 0.058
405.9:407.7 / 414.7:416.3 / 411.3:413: -0.180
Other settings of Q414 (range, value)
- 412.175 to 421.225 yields 6.374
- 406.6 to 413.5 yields 6.372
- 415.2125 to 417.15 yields 6.572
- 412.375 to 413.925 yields 6.573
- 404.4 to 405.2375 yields 6.799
